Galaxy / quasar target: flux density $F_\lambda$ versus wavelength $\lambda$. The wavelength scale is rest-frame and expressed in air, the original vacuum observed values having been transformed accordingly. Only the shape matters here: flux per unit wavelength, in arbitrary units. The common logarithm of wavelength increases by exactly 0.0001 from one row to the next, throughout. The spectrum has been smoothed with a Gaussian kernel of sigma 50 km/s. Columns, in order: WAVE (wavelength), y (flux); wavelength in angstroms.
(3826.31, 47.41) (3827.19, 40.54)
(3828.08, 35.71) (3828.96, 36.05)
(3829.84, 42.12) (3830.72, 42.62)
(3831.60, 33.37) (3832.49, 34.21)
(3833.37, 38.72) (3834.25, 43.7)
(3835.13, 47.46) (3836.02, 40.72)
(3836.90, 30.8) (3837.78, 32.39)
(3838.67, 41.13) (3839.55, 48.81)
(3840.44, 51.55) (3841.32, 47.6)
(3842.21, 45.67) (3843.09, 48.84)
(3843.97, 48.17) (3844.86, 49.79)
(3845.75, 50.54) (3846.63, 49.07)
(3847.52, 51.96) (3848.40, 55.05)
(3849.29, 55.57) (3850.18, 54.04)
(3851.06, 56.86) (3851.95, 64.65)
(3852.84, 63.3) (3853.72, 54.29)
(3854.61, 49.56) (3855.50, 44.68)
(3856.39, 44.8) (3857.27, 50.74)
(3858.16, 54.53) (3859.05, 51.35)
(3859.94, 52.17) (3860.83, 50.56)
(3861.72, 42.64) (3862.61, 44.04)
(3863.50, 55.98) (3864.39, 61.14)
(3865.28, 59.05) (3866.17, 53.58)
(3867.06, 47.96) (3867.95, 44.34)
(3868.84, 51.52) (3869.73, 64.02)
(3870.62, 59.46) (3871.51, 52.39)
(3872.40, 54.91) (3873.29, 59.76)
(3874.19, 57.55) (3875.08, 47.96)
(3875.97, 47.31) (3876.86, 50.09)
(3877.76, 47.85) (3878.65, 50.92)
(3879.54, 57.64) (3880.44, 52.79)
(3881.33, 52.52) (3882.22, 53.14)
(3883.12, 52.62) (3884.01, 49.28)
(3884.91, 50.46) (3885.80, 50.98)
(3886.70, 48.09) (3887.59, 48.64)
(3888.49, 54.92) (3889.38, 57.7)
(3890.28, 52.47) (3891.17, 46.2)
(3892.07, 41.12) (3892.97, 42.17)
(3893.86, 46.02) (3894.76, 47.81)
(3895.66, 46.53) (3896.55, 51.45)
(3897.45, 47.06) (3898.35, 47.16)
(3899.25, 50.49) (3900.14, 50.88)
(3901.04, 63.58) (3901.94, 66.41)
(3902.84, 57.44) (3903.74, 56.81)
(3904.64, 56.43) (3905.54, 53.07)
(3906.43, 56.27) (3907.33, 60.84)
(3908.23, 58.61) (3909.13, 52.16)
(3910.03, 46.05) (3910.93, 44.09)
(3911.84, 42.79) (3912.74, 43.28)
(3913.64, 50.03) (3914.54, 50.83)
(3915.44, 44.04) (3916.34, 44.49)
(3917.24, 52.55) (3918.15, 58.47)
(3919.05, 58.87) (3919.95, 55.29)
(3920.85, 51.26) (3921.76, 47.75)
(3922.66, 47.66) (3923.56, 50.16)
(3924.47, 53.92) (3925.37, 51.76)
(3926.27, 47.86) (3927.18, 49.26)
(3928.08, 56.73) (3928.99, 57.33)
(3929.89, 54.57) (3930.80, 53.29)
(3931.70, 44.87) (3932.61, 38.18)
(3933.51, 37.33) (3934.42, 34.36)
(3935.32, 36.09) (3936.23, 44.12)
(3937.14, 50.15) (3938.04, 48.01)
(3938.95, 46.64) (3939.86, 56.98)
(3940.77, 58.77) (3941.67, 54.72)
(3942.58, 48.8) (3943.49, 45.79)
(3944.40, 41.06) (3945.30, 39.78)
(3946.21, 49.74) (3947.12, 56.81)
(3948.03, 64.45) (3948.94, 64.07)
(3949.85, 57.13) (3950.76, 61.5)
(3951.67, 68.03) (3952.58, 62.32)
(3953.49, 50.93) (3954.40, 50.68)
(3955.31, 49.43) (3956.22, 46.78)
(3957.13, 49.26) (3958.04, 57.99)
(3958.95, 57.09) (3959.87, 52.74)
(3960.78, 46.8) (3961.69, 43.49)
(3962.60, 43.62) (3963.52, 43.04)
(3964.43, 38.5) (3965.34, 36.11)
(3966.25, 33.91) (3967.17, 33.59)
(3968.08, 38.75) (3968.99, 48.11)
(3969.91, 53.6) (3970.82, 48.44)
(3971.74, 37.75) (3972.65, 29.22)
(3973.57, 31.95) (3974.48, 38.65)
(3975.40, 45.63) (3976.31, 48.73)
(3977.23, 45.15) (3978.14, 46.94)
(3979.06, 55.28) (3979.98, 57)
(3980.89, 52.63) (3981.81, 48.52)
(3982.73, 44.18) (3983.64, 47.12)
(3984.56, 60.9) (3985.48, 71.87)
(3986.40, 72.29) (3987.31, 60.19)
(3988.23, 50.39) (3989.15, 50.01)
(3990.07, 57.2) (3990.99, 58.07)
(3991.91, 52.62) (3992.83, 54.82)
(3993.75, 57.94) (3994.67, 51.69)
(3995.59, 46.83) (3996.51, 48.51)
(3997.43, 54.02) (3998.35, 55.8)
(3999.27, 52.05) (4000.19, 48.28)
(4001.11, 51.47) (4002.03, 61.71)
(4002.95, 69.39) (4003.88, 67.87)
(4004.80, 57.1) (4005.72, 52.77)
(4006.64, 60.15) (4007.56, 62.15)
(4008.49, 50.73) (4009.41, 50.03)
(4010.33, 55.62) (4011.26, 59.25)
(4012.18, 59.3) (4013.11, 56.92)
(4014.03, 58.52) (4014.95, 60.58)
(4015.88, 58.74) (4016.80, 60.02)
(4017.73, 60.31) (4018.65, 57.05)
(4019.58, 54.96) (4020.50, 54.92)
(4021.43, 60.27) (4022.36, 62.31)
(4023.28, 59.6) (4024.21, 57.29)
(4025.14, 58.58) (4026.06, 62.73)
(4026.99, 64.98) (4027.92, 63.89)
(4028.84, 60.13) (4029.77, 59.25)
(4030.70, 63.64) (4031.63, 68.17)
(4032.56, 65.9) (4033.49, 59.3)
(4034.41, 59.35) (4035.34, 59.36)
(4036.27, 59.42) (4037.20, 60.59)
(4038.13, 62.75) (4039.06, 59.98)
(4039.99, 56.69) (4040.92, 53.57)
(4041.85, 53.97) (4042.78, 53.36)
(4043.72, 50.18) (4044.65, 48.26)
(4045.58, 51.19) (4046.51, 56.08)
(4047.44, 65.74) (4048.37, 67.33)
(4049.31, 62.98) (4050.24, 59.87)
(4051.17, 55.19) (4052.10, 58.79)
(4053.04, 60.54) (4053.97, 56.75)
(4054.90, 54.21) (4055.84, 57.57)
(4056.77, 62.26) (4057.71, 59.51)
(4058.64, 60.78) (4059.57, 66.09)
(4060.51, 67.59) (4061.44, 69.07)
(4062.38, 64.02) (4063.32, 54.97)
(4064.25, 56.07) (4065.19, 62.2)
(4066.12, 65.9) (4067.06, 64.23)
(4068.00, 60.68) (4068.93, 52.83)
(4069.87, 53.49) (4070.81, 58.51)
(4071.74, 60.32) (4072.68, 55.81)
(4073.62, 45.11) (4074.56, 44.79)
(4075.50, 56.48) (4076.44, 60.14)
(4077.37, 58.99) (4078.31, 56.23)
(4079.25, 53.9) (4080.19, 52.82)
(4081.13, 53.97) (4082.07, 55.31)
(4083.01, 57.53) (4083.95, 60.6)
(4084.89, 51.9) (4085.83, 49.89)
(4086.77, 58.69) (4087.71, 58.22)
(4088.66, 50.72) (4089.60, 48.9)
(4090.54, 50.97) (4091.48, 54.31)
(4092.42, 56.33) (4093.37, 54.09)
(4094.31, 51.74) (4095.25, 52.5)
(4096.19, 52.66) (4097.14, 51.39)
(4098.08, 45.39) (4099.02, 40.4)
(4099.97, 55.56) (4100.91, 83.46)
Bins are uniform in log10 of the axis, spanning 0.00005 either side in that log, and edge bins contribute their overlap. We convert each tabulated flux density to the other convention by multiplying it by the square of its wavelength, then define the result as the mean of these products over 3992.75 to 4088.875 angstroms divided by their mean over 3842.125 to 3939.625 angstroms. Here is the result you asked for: 1.2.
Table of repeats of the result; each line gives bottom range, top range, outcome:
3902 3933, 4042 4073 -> 1.23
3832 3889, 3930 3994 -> 1.03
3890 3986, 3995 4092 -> 1.23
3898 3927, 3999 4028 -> 1.18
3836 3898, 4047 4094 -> 1.26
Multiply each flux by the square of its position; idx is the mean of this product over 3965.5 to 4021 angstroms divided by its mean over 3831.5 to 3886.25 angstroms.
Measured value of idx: 1.1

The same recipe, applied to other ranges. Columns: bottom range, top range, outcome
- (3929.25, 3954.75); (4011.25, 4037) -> 1.24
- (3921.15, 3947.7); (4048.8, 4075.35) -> 1.30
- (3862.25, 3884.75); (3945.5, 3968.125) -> 0.99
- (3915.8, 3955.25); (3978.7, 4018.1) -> 1.13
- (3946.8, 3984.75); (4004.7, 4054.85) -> 1.25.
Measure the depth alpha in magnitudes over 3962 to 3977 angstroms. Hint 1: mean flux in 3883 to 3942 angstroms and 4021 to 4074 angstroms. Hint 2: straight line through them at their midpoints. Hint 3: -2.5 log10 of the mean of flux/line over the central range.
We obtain 0.31 mag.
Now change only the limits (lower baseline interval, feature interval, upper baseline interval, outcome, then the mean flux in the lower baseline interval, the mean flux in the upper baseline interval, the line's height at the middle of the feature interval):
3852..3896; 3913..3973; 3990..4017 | 0.11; 51.5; 56.3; 54.1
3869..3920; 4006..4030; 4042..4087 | -0.05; 51.9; 57.6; 56.1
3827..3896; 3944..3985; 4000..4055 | 0.14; 49.2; 58.8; 55.1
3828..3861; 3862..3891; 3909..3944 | -0.10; 47.3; 48.9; 47.9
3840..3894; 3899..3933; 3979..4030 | 0.03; 51.8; 57.1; 53.7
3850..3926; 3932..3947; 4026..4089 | 0.17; 51.9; 58.4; 53.9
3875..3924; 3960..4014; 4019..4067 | 0.11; 51.1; 59.8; 56.4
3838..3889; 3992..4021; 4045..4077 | 0.01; 51.8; 59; 57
